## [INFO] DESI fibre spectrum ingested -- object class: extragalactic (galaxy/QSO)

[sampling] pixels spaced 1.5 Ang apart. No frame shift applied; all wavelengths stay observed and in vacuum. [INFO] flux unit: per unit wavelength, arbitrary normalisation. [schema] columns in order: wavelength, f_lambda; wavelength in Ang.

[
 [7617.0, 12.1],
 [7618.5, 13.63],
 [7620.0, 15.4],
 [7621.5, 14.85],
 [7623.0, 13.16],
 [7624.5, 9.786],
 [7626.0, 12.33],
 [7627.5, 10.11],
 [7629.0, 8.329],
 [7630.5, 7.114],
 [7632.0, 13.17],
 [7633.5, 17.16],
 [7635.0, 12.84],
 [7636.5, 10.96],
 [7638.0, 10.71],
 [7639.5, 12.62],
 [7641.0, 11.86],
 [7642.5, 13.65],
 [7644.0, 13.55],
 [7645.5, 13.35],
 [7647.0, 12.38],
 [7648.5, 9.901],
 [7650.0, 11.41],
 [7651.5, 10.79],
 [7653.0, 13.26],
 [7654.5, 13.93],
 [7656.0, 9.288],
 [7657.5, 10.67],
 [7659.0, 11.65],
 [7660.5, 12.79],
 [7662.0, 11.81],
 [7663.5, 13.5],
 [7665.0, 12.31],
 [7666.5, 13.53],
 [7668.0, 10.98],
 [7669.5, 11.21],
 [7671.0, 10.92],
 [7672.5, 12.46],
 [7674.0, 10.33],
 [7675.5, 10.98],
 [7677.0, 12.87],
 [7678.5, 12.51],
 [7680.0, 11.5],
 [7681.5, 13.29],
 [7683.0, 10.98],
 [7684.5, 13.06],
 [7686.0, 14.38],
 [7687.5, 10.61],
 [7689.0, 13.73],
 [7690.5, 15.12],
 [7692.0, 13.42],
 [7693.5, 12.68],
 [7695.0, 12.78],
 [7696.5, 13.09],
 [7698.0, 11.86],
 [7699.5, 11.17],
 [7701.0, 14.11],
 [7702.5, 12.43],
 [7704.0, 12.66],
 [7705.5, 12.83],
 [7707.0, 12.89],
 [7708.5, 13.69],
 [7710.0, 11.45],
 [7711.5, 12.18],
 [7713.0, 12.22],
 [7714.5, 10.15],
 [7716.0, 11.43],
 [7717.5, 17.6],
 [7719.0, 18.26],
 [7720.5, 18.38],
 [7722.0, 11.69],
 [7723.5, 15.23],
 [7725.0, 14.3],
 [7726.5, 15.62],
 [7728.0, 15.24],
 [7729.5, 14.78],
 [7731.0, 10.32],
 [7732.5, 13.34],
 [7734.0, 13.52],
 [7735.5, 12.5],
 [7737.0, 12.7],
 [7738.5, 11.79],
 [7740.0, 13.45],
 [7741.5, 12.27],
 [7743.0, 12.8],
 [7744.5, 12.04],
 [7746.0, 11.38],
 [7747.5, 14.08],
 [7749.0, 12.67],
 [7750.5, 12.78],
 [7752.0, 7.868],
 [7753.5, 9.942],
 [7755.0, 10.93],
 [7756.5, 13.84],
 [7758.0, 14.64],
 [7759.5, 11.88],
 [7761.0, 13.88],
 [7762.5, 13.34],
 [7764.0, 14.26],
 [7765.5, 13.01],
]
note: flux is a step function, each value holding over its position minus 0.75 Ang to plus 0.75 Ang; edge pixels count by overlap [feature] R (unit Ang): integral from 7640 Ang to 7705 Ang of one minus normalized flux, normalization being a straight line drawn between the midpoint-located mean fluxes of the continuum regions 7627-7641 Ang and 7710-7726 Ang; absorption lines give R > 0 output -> 1.8 Ang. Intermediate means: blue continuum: 11.5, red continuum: 14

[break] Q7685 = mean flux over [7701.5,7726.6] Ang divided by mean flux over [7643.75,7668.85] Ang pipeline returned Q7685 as 1.1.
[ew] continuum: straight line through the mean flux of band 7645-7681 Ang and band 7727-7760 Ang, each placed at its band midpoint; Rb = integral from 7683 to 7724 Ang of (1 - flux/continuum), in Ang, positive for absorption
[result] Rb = -3.6 Ang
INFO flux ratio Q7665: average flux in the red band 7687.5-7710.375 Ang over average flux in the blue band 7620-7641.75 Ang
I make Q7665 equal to 1.1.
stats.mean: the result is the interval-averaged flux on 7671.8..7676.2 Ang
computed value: 11.2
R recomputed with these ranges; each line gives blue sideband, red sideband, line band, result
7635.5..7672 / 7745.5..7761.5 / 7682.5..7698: -1.19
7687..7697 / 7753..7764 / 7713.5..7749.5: -1.73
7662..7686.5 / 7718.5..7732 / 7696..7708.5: 0.83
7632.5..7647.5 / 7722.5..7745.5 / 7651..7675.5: 2.24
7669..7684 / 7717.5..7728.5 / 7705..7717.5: 1.92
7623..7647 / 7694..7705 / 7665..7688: 0.64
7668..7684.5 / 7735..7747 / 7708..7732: -3.39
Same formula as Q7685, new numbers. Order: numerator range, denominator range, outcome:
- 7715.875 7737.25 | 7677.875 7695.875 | 1.13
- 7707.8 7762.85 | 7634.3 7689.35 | 1.09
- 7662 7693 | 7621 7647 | 1.02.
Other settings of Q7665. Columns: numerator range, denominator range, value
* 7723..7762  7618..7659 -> 1.06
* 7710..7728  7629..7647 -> 1.16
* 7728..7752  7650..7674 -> 1.06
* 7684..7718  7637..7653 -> 1.06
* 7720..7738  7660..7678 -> 1.16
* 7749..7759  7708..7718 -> 0.94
